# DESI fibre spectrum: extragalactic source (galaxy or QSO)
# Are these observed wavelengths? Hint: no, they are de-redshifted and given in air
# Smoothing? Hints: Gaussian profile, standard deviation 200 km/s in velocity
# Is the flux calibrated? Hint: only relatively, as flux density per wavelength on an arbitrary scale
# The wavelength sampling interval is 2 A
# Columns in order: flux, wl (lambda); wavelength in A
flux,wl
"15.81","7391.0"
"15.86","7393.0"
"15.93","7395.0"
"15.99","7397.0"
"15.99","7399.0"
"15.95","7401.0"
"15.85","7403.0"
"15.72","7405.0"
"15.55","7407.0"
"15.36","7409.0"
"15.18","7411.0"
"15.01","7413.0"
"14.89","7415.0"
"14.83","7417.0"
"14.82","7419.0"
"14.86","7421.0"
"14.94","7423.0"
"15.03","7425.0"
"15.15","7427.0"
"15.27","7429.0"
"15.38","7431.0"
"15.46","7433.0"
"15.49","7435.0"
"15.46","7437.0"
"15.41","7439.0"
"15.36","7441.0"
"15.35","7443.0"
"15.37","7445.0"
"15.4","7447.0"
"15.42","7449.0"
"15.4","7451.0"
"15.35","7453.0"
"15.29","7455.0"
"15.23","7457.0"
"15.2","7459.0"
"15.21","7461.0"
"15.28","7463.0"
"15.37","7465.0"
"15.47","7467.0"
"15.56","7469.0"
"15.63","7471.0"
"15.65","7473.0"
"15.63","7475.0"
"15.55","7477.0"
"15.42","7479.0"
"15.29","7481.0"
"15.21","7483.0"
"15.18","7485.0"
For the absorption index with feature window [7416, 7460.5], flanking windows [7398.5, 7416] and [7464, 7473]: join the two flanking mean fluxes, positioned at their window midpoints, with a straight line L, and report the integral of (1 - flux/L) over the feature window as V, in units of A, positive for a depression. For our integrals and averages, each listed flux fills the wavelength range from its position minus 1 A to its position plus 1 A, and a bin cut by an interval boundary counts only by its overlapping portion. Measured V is 0.7 A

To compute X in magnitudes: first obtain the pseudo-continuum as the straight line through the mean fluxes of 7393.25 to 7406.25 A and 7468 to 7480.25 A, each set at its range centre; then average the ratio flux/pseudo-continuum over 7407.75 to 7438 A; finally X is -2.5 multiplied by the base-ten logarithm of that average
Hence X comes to 0.05 mag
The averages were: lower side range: 15.9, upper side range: 15.6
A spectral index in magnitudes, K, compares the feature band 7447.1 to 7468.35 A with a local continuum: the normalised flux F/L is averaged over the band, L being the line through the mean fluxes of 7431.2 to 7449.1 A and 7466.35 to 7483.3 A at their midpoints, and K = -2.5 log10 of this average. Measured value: 0.01 mag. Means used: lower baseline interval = 15.4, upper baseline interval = 15.5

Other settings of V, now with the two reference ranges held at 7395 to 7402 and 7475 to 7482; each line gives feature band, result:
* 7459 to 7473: 0.1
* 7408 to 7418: 0.5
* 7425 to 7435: 0.3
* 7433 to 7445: 0.2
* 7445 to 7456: 0.2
